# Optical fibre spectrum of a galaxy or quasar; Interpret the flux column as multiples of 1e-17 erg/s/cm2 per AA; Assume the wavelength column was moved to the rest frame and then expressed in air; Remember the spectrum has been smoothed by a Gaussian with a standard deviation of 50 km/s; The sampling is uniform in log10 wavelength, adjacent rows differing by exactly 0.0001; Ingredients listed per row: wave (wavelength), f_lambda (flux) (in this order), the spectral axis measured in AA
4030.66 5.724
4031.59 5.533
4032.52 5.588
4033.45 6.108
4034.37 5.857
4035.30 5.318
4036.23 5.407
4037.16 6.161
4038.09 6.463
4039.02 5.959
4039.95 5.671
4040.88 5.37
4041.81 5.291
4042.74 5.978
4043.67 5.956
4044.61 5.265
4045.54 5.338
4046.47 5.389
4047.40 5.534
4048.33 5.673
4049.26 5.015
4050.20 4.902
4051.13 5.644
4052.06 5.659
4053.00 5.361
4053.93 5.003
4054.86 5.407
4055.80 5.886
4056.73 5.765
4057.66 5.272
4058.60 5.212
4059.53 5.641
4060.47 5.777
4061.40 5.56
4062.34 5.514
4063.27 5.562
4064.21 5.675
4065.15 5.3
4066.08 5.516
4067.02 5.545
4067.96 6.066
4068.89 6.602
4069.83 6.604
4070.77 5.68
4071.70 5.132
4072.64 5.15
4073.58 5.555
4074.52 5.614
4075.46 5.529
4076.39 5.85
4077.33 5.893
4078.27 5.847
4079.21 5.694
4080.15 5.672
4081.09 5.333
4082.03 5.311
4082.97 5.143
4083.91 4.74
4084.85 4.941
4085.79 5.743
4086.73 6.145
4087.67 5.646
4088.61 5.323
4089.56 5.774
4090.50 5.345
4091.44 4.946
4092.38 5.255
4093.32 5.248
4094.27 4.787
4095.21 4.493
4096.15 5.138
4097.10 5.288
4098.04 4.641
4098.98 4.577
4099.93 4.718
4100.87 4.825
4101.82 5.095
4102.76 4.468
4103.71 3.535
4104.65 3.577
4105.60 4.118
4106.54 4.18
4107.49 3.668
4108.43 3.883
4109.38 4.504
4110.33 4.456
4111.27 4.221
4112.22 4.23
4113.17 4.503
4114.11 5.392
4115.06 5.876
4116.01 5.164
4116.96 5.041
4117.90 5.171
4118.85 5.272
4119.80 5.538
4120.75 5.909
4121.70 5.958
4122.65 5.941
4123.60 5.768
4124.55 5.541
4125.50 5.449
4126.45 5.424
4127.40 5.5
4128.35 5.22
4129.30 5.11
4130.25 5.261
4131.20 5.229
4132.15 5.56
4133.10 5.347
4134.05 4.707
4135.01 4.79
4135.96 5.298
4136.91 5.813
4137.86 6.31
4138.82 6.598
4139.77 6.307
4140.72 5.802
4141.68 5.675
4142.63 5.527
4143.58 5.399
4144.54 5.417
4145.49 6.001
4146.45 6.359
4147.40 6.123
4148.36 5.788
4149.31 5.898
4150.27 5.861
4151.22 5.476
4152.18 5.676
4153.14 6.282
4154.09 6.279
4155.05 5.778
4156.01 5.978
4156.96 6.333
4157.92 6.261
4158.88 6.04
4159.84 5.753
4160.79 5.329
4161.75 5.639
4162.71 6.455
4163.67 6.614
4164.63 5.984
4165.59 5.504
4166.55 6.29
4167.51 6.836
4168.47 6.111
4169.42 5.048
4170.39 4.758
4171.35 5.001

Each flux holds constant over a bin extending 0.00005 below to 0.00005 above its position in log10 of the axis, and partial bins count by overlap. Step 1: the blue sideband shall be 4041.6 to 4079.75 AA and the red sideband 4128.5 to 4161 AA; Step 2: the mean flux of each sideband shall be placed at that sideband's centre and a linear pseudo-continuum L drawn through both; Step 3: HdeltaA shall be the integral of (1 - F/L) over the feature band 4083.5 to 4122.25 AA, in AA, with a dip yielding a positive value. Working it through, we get 5.1 AA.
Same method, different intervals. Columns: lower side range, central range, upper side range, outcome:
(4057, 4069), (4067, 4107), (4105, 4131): 1.11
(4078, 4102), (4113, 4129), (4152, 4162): 0.26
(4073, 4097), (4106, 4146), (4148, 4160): 3.15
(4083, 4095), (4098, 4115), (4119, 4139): 3.15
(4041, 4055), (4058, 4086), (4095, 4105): -2.98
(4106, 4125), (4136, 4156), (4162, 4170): -0.92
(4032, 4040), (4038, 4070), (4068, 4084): 0.90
